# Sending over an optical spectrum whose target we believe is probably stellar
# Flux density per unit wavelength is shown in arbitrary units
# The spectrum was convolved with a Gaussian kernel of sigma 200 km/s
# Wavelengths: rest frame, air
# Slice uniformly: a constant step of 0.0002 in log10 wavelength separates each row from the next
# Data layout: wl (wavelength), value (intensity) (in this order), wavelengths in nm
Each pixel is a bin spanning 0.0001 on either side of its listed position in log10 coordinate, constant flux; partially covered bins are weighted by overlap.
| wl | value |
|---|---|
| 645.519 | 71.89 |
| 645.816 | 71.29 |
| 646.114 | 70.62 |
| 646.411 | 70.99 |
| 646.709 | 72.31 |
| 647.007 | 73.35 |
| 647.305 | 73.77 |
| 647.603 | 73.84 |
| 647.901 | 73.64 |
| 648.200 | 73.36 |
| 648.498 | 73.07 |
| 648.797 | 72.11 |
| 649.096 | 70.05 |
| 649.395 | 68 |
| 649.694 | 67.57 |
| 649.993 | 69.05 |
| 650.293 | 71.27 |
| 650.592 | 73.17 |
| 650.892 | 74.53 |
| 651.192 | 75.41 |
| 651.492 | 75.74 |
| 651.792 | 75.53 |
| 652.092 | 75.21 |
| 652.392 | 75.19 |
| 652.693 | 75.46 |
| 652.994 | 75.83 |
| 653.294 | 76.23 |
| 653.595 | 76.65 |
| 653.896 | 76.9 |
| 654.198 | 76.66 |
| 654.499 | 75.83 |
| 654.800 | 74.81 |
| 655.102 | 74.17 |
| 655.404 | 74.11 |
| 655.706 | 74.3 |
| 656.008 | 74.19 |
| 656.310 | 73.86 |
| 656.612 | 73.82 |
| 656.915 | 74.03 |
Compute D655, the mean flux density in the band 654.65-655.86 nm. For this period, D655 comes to 74.3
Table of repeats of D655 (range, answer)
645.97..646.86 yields 71.3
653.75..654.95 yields 76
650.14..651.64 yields 74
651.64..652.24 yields 75.4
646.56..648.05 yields 73.4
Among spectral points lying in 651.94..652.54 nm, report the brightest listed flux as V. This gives 75.21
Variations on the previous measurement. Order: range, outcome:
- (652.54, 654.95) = 76.9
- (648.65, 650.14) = 72.11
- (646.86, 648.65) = 73.84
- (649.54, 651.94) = 75.74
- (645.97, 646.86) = 72.31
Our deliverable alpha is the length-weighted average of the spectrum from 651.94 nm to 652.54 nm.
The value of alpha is 75.3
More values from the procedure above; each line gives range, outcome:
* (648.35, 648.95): 72.5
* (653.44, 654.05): 76.7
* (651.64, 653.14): 75.4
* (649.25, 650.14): 68.2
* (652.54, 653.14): 75.5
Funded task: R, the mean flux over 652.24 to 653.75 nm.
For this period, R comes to 75.9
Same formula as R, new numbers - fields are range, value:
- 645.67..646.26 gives 70.9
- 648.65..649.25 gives 71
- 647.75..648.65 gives 73.4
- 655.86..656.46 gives 74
